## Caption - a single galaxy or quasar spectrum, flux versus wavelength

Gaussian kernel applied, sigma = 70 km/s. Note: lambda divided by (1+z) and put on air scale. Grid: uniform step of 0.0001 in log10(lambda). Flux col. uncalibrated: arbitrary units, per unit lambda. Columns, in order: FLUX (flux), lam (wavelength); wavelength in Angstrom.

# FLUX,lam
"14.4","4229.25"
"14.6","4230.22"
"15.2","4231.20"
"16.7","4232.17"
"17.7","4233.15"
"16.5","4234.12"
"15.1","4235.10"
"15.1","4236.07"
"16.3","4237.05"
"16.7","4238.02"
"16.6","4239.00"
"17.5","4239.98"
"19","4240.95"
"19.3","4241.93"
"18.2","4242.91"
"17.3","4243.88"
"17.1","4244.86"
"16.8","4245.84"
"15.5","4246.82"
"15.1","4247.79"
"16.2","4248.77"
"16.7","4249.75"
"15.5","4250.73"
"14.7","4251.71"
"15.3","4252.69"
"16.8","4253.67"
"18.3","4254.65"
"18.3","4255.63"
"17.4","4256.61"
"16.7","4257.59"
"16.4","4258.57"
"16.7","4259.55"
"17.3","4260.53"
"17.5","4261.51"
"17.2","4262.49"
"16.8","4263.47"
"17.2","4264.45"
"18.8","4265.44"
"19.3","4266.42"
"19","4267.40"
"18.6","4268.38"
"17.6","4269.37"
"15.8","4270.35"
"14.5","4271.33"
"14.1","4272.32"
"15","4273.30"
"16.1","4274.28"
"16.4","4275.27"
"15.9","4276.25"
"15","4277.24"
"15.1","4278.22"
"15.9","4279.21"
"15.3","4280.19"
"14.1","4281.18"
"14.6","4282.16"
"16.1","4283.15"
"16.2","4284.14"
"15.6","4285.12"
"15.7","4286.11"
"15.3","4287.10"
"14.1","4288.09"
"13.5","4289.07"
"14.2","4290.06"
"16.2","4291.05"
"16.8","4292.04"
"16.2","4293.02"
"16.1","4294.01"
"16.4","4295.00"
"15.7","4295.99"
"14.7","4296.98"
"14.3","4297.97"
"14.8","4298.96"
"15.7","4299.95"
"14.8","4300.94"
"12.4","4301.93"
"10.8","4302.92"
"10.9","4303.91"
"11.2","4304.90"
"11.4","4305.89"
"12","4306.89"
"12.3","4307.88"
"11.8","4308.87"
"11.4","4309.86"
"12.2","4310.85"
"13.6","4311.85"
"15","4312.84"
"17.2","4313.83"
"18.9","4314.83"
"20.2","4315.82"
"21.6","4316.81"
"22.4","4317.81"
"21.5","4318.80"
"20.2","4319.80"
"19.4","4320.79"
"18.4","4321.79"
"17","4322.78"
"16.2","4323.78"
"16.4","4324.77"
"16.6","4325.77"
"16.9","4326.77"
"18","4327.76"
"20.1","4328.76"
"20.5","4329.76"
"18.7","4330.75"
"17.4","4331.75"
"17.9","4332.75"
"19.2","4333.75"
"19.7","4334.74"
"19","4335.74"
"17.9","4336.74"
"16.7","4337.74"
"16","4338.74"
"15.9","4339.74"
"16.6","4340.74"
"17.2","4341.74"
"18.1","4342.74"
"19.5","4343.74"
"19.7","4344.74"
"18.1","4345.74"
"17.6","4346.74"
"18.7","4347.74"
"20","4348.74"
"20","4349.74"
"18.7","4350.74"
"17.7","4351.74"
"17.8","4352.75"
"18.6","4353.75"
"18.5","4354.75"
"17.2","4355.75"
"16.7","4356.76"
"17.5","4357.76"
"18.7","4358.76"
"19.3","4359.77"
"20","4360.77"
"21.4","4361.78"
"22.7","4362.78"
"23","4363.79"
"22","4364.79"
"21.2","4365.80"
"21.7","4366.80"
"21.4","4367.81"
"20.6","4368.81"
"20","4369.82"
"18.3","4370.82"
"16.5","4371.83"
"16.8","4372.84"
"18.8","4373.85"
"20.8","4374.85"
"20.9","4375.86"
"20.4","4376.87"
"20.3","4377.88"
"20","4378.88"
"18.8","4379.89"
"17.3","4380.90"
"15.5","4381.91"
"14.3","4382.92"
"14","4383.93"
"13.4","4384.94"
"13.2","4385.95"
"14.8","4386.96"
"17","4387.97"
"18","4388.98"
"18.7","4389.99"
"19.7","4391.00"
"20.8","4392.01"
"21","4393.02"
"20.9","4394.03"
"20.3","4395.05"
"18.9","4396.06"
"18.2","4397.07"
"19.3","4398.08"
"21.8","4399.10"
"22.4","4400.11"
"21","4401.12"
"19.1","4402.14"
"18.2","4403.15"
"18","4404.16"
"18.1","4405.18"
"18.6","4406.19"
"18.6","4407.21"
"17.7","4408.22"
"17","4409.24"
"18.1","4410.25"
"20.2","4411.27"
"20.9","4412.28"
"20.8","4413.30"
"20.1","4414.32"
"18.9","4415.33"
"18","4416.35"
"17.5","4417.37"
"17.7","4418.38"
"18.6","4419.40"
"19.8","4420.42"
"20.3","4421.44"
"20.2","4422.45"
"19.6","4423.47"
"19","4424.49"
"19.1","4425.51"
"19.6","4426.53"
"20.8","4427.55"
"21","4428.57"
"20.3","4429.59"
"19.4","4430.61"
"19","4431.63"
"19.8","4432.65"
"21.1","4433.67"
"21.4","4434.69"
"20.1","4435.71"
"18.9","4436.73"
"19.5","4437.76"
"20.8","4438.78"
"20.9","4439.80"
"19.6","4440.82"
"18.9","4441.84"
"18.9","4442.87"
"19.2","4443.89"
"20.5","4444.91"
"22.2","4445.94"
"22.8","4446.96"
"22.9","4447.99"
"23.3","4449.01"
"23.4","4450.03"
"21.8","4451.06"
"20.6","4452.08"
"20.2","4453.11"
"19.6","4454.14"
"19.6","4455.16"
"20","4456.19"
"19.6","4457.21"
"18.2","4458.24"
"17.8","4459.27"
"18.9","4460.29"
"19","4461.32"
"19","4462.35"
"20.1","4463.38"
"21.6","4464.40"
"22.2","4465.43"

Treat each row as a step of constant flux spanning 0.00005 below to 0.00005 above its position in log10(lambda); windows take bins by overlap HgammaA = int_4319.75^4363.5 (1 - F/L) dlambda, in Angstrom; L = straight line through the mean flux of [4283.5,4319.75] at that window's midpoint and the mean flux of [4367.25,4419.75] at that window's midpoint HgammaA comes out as -4.5 Angstrom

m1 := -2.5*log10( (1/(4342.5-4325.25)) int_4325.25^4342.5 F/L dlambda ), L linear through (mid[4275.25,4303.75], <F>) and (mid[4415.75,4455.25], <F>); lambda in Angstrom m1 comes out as -0.08 mag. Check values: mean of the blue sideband 15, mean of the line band 17.9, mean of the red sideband 20.2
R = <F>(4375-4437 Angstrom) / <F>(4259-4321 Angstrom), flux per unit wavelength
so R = 1.21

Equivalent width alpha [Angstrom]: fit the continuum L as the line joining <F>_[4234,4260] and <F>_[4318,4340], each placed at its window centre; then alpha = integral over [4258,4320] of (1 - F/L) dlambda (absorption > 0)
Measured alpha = 6.4 Angstrom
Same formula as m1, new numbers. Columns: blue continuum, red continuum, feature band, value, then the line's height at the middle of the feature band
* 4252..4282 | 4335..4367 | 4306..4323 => 0.08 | 17.9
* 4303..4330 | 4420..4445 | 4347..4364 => -0.10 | 17.5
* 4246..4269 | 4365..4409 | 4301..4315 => 0.35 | 17.7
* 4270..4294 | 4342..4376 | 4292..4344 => 0.05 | 17.2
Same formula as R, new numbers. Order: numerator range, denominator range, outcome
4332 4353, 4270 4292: 1.19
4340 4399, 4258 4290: 1.16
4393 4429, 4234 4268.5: 1.14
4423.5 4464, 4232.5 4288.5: 1.22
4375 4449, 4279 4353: 1.17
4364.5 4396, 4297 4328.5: 1.19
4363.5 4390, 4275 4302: 1.20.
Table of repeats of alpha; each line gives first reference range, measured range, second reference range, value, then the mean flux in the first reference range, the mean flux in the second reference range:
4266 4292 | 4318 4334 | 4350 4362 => -0.98 Angstrom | 15.7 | 18.5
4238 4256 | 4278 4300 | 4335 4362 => 2.67 Angstrom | 16.9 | 18.2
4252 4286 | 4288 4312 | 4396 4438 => 4.71 Angstrom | 16.5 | 19.4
